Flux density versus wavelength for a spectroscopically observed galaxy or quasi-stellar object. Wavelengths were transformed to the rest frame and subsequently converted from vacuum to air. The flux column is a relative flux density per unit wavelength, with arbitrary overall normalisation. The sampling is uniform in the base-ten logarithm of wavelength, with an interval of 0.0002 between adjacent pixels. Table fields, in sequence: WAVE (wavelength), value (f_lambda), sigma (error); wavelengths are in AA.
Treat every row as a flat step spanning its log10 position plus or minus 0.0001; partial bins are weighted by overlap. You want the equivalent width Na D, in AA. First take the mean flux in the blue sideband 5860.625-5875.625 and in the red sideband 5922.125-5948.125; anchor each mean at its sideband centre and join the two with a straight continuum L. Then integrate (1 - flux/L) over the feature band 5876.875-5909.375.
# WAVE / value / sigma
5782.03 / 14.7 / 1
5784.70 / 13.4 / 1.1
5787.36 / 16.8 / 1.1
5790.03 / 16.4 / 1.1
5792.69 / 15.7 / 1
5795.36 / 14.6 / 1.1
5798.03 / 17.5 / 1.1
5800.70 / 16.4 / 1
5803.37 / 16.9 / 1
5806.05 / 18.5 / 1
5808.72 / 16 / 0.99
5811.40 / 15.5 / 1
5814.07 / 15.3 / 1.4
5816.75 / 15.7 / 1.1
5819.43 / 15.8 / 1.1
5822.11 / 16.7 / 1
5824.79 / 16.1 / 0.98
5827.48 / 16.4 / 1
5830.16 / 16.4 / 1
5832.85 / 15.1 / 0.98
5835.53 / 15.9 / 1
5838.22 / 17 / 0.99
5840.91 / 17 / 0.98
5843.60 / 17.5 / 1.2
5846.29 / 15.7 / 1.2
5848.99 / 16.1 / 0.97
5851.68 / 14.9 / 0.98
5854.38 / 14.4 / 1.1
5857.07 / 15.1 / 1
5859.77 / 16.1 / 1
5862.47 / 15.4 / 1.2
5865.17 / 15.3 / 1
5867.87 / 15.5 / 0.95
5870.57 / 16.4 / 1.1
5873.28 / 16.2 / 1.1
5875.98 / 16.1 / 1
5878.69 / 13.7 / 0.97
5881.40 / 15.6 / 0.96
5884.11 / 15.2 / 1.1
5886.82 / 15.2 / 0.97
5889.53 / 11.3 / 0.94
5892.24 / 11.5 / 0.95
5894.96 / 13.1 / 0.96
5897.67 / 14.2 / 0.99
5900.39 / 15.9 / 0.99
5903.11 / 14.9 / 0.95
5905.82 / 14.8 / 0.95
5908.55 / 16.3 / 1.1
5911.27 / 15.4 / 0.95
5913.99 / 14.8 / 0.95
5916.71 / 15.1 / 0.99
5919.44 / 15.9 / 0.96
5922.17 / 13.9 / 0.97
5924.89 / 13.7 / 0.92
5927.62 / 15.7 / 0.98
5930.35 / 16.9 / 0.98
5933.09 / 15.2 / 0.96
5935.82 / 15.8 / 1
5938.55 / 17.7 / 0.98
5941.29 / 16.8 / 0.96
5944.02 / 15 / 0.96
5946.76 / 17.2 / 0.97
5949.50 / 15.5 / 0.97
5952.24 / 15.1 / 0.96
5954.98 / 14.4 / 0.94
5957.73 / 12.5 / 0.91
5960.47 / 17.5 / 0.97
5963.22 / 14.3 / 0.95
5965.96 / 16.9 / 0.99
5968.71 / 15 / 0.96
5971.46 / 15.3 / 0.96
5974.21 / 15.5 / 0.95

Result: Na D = 3.1 AA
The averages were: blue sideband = 15.8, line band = 14.3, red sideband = 15.9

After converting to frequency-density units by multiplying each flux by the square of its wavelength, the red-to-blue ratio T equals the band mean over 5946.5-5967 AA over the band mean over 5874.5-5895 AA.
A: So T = 1.12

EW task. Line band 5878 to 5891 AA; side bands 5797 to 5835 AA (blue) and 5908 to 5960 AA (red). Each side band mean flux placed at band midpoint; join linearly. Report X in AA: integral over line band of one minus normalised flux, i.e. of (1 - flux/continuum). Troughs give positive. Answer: 1.3 AA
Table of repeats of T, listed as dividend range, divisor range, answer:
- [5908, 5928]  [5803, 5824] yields 0.96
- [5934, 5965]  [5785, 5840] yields 1.01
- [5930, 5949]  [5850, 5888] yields 1.09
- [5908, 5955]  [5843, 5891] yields 1.04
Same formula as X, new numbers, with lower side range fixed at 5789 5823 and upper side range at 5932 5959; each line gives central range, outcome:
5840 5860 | 0.2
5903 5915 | 0.3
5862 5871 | 0.2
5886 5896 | 2.0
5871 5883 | 0.3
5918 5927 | 0.6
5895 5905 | 0.6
